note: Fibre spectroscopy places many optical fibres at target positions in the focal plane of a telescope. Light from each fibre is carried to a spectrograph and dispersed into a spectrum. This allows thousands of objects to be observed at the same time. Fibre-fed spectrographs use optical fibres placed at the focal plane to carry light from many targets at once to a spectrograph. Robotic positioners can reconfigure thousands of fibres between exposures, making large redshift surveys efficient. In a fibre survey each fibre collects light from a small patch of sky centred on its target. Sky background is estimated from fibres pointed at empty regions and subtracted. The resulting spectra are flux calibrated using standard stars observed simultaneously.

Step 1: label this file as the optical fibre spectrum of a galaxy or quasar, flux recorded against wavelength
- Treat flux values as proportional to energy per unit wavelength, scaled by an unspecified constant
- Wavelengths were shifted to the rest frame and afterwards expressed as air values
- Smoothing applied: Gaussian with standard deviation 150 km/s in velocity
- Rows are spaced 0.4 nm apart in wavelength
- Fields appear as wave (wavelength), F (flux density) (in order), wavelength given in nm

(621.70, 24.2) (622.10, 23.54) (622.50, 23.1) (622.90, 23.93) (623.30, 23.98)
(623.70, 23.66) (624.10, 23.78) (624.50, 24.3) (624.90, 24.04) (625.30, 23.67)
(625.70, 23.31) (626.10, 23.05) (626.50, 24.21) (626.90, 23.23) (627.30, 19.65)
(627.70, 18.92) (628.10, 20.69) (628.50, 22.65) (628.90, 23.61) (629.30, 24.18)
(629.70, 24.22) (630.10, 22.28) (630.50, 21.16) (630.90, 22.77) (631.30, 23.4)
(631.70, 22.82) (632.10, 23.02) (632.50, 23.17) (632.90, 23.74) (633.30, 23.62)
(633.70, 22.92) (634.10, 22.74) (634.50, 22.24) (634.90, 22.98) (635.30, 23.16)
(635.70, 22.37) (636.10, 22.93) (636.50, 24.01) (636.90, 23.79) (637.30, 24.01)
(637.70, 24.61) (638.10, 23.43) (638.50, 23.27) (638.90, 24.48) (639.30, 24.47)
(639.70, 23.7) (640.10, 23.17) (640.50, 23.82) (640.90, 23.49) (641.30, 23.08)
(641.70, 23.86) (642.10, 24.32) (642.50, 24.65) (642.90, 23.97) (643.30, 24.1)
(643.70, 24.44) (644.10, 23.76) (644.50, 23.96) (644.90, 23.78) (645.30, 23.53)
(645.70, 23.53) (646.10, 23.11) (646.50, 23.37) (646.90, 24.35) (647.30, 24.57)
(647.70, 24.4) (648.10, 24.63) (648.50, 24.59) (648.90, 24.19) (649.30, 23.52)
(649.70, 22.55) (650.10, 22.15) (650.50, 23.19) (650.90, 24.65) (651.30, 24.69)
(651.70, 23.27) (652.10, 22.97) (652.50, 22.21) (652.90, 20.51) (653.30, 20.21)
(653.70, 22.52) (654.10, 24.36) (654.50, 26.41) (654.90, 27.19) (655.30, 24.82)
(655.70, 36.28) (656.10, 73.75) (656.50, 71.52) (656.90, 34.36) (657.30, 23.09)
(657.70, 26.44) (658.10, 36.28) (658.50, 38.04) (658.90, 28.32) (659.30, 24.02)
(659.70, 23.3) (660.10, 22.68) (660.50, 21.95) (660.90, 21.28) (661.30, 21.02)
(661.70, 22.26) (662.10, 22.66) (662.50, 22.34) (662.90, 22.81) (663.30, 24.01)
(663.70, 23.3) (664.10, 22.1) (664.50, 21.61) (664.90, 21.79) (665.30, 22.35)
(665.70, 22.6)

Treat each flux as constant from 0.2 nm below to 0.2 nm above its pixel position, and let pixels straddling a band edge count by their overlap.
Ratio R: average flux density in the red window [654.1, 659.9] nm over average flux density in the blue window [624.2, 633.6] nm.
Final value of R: 1.53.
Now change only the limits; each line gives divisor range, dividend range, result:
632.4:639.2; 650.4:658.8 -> 1.32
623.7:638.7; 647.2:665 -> 1.16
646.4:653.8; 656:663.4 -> 1.29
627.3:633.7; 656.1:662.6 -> 1.34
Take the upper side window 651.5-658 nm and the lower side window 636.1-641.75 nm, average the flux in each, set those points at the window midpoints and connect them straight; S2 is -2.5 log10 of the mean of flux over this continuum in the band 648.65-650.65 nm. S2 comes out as 0.24 mag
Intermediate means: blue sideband 23.8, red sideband 31.3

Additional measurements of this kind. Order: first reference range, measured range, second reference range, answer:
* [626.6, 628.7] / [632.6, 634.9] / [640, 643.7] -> -0.03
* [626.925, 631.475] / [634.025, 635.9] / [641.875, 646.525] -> 0.01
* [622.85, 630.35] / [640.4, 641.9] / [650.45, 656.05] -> 0.05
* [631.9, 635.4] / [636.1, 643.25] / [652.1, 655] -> -0.04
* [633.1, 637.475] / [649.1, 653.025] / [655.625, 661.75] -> 0.28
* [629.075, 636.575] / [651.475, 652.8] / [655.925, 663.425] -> 0.24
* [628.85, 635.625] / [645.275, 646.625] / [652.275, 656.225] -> 0.15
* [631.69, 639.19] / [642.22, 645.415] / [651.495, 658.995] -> 0.12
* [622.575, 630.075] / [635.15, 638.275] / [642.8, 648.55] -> 0.00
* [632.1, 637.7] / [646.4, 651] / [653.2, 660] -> 0.23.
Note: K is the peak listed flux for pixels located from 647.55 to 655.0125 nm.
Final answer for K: 27.19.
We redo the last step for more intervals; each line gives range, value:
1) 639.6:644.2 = 24.65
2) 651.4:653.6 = 23.27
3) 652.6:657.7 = 73.75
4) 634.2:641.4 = 24.61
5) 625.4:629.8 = 24.22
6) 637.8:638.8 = 23.43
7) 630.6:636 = 23.74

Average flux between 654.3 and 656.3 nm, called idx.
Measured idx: 37.7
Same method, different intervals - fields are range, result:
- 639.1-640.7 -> 23.8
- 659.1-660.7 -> 23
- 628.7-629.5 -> 23.9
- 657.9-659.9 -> 30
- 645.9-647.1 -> 23.6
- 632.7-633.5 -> 23.7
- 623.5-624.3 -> 23.7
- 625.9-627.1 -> 23.5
